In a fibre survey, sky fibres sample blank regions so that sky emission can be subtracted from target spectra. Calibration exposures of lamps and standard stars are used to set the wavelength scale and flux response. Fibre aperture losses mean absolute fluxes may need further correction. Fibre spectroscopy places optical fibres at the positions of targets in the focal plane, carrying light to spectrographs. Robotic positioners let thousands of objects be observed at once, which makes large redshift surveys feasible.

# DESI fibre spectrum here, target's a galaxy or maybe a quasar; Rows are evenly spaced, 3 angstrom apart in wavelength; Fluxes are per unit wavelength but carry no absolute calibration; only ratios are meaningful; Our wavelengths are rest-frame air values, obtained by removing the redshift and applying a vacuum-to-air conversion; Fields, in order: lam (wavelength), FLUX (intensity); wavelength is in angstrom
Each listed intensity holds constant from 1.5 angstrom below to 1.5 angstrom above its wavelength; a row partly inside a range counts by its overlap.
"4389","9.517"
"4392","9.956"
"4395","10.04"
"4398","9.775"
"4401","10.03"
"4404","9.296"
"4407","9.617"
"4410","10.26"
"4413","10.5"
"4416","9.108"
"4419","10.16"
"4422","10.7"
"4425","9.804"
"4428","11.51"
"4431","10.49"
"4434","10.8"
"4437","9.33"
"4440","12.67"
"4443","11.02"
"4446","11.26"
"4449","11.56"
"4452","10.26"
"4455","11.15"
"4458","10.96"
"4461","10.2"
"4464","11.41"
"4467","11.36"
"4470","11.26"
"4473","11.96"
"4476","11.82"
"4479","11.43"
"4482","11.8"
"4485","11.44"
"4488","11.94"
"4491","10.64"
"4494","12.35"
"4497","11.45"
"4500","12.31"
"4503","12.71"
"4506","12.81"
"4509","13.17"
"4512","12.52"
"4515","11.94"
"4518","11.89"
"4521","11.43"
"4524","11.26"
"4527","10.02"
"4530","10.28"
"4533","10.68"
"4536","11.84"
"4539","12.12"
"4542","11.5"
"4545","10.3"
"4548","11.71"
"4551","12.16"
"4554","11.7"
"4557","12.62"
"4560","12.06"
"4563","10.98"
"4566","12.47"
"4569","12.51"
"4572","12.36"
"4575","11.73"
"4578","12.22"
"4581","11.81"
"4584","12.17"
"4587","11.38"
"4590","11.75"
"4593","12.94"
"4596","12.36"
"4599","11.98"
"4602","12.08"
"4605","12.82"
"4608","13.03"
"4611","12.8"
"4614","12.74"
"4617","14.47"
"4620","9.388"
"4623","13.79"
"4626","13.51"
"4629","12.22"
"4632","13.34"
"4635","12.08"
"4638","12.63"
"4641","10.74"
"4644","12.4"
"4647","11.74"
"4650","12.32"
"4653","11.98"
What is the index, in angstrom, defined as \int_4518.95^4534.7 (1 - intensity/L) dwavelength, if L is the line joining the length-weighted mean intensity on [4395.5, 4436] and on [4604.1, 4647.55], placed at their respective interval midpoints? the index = 0.8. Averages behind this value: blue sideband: 10.1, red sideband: 12.5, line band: 10.8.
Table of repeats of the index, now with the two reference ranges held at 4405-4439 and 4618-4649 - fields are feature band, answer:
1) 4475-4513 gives -3.9 angstrom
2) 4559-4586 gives -0.9 angstrom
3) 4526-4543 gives 0.3 angstrom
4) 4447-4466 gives -0.7 angstrom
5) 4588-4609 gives -0.9 angstrom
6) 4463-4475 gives -0.9 angstrom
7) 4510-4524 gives -1.0 angstrom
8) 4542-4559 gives -0.4 angstrom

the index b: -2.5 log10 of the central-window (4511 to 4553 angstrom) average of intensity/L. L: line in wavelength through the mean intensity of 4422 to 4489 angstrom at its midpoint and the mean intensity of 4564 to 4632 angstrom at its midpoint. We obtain 0.04 mag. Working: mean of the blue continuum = 11.1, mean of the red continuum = 12.4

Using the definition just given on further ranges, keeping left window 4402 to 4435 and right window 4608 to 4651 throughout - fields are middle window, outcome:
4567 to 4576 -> -0.04 mag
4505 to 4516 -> -0.13 mag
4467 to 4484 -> -0.08 mag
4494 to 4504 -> -0.10 mag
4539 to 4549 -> 0.02 mag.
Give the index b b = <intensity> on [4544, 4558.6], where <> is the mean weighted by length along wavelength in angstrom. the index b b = 11.7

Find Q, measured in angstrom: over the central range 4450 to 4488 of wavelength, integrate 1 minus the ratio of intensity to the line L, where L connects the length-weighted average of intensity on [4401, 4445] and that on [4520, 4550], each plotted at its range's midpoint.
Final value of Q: -2.1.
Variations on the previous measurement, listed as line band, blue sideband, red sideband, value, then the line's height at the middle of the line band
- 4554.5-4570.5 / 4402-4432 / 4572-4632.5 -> -0.2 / 11.9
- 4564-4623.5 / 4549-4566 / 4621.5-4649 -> -0.5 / 12.2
